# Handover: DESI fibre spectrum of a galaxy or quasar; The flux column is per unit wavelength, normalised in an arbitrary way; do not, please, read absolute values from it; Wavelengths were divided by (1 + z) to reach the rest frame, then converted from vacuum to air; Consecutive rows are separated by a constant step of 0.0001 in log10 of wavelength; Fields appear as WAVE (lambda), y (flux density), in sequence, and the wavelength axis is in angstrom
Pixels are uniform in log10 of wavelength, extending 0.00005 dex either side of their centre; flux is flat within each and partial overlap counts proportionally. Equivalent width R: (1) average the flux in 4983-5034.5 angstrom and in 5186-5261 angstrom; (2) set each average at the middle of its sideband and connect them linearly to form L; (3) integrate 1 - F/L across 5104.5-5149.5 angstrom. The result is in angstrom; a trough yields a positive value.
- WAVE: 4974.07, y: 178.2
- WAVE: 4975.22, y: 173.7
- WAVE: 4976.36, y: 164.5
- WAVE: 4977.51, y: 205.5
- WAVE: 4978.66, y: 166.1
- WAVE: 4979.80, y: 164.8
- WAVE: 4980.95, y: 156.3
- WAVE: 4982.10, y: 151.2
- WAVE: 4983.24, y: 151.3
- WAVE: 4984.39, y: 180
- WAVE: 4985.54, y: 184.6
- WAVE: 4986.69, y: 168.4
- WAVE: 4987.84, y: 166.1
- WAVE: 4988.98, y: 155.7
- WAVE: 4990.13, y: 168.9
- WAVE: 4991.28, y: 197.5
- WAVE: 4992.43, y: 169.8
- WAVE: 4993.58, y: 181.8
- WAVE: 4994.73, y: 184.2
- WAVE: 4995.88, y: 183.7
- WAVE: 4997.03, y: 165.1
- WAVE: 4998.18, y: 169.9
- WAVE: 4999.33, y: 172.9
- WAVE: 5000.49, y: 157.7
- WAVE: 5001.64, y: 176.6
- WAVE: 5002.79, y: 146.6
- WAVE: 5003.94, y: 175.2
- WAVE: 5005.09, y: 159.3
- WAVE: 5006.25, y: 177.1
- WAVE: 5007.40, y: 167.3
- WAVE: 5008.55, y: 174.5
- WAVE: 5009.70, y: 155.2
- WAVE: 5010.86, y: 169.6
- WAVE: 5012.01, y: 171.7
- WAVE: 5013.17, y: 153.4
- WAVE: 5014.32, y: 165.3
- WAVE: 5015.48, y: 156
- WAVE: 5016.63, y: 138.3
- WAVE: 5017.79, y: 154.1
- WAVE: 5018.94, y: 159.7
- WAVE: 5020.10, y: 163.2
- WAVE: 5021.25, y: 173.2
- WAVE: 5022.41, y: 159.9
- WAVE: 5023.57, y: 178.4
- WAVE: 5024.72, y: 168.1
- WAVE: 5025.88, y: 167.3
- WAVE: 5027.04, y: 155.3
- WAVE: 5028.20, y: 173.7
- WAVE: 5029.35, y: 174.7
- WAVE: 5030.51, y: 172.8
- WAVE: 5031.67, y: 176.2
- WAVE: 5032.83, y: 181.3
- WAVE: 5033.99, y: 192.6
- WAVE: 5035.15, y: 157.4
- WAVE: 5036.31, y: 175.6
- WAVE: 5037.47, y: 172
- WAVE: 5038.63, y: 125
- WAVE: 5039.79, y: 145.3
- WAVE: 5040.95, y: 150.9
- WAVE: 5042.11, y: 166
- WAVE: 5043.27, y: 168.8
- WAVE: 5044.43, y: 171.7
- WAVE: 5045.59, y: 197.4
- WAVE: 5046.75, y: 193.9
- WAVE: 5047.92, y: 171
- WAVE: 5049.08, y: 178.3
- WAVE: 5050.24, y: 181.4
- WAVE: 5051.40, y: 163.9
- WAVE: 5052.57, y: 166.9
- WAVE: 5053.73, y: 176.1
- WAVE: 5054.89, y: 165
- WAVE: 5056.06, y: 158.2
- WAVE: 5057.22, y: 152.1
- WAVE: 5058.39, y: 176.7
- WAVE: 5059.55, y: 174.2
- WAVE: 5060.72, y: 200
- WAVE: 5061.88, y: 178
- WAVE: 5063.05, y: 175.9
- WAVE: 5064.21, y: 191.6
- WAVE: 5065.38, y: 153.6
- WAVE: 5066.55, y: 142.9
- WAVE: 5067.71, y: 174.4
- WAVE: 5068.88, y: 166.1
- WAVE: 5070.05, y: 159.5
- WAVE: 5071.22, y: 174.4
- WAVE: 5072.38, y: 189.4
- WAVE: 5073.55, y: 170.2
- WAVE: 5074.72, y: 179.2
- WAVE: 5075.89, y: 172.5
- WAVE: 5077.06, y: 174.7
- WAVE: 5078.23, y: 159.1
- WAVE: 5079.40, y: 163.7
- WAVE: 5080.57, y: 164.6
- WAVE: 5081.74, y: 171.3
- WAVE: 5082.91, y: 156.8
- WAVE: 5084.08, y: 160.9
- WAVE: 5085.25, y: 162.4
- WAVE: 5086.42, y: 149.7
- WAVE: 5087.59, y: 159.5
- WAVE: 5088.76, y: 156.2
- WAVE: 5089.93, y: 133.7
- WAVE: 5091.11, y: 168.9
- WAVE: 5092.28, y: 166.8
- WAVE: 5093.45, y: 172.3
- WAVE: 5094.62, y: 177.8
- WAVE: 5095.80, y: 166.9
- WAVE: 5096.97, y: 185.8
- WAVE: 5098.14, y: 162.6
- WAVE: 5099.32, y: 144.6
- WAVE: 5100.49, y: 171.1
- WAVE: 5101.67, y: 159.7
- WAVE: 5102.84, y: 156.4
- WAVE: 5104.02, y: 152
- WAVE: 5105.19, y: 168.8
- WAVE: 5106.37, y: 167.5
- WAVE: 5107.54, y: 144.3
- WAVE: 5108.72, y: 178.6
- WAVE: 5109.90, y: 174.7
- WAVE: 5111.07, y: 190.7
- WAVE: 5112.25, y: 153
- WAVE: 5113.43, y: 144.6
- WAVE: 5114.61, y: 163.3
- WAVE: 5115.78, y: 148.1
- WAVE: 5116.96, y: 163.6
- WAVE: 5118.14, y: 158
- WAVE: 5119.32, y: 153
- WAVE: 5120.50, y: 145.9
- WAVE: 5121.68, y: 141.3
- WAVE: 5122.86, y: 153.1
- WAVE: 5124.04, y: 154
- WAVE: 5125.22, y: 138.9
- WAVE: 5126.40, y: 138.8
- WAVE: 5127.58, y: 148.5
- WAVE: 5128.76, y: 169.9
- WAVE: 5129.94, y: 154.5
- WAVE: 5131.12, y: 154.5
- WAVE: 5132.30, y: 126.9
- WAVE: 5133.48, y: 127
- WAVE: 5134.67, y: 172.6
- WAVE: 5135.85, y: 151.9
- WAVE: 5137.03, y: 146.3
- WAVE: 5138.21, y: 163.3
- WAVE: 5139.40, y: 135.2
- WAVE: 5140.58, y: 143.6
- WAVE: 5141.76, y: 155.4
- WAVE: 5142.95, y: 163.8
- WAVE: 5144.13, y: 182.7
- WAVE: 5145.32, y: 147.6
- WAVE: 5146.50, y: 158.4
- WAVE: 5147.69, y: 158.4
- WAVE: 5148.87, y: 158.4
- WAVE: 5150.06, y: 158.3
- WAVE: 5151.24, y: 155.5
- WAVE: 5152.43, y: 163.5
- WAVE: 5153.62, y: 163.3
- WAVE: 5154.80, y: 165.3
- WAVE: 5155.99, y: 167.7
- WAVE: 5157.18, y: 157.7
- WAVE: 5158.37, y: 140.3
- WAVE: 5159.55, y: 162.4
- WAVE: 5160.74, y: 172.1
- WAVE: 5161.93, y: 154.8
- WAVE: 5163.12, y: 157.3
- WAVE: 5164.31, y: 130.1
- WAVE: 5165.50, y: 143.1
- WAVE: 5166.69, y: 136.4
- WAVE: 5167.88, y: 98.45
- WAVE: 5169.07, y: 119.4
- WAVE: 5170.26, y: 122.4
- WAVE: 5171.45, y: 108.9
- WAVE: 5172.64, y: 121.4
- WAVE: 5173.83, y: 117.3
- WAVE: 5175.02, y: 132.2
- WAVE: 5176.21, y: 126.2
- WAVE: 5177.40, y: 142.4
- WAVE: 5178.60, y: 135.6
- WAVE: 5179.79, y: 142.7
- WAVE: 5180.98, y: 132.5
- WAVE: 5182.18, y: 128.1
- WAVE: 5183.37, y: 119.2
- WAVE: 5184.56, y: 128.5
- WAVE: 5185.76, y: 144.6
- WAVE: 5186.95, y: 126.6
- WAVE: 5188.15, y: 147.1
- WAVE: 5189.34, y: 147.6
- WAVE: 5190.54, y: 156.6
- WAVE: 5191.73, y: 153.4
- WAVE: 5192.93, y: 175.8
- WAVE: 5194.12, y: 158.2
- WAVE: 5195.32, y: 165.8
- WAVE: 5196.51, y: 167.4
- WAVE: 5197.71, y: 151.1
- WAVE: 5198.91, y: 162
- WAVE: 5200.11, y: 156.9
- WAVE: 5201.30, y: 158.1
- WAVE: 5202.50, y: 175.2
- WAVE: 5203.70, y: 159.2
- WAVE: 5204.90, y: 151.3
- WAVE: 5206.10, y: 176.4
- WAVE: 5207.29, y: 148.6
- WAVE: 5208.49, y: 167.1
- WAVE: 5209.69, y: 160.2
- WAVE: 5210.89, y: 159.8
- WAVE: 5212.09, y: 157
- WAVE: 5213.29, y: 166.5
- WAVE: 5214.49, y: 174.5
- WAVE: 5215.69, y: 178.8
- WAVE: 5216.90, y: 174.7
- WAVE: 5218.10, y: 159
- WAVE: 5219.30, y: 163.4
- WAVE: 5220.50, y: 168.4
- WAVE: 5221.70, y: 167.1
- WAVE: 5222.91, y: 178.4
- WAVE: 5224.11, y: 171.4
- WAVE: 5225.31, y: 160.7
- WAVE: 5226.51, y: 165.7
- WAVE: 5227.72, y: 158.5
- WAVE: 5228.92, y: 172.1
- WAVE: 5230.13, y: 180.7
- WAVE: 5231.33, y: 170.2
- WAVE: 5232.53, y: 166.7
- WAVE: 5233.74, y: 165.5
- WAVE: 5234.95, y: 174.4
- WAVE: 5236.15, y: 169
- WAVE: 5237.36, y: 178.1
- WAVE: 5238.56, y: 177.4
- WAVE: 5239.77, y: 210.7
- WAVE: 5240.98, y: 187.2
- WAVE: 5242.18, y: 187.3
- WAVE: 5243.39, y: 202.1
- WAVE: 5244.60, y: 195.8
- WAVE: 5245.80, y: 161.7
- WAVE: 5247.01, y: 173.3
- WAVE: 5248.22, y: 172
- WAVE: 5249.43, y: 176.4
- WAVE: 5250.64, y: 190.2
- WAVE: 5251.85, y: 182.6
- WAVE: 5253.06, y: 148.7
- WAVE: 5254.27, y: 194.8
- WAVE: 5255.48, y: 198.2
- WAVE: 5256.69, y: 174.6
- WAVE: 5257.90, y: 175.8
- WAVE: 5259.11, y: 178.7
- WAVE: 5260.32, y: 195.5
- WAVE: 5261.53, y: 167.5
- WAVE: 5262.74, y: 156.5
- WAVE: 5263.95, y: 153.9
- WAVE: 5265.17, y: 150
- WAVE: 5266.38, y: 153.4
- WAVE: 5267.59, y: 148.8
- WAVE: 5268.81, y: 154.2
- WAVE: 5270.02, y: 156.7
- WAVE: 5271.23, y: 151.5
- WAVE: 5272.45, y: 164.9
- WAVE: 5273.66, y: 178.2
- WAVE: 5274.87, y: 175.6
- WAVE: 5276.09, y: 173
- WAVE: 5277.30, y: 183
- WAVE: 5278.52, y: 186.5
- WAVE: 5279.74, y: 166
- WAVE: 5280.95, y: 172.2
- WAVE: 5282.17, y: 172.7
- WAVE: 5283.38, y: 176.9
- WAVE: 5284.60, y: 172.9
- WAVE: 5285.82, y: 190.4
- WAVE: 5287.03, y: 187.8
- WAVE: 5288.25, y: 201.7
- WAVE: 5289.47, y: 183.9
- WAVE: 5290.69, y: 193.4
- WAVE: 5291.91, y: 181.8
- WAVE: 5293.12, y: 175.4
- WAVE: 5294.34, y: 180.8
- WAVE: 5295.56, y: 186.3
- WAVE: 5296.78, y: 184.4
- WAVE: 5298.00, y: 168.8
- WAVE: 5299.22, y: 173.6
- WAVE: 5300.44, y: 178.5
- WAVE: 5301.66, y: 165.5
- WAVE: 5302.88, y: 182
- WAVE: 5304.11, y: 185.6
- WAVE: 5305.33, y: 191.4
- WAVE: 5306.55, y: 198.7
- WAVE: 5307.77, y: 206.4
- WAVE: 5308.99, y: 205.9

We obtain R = 3.75 angstrom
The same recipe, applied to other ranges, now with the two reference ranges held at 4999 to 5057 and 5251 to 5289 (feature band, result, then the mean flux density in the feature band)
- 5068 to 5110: 0.8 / 165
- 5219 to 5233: 0.2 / 169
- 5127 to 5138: 1.2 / 151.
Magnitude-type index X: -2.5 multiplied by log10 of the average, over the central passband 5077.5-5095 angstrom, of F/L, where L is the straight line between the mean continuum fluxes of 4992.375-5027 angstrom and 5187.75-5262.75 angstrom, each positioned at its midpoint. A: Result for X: 0.04 mag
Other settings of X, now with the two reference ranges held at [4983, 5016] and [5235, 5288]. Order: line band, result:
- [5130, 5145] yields 0.14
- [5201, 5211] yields 0.08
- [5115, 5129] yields 0.14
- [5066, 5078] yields 0.01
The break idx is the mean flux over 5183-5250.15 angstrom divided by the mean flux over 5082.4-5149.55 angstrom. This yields 1.1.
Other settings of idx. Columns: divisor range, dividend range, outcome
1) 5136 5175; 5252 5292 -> 1.17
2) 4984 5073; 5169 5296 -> 0.97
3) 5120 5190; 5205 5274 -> 1.18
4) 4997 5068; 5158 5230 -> 0.90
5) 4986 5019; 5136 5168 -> 0.92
